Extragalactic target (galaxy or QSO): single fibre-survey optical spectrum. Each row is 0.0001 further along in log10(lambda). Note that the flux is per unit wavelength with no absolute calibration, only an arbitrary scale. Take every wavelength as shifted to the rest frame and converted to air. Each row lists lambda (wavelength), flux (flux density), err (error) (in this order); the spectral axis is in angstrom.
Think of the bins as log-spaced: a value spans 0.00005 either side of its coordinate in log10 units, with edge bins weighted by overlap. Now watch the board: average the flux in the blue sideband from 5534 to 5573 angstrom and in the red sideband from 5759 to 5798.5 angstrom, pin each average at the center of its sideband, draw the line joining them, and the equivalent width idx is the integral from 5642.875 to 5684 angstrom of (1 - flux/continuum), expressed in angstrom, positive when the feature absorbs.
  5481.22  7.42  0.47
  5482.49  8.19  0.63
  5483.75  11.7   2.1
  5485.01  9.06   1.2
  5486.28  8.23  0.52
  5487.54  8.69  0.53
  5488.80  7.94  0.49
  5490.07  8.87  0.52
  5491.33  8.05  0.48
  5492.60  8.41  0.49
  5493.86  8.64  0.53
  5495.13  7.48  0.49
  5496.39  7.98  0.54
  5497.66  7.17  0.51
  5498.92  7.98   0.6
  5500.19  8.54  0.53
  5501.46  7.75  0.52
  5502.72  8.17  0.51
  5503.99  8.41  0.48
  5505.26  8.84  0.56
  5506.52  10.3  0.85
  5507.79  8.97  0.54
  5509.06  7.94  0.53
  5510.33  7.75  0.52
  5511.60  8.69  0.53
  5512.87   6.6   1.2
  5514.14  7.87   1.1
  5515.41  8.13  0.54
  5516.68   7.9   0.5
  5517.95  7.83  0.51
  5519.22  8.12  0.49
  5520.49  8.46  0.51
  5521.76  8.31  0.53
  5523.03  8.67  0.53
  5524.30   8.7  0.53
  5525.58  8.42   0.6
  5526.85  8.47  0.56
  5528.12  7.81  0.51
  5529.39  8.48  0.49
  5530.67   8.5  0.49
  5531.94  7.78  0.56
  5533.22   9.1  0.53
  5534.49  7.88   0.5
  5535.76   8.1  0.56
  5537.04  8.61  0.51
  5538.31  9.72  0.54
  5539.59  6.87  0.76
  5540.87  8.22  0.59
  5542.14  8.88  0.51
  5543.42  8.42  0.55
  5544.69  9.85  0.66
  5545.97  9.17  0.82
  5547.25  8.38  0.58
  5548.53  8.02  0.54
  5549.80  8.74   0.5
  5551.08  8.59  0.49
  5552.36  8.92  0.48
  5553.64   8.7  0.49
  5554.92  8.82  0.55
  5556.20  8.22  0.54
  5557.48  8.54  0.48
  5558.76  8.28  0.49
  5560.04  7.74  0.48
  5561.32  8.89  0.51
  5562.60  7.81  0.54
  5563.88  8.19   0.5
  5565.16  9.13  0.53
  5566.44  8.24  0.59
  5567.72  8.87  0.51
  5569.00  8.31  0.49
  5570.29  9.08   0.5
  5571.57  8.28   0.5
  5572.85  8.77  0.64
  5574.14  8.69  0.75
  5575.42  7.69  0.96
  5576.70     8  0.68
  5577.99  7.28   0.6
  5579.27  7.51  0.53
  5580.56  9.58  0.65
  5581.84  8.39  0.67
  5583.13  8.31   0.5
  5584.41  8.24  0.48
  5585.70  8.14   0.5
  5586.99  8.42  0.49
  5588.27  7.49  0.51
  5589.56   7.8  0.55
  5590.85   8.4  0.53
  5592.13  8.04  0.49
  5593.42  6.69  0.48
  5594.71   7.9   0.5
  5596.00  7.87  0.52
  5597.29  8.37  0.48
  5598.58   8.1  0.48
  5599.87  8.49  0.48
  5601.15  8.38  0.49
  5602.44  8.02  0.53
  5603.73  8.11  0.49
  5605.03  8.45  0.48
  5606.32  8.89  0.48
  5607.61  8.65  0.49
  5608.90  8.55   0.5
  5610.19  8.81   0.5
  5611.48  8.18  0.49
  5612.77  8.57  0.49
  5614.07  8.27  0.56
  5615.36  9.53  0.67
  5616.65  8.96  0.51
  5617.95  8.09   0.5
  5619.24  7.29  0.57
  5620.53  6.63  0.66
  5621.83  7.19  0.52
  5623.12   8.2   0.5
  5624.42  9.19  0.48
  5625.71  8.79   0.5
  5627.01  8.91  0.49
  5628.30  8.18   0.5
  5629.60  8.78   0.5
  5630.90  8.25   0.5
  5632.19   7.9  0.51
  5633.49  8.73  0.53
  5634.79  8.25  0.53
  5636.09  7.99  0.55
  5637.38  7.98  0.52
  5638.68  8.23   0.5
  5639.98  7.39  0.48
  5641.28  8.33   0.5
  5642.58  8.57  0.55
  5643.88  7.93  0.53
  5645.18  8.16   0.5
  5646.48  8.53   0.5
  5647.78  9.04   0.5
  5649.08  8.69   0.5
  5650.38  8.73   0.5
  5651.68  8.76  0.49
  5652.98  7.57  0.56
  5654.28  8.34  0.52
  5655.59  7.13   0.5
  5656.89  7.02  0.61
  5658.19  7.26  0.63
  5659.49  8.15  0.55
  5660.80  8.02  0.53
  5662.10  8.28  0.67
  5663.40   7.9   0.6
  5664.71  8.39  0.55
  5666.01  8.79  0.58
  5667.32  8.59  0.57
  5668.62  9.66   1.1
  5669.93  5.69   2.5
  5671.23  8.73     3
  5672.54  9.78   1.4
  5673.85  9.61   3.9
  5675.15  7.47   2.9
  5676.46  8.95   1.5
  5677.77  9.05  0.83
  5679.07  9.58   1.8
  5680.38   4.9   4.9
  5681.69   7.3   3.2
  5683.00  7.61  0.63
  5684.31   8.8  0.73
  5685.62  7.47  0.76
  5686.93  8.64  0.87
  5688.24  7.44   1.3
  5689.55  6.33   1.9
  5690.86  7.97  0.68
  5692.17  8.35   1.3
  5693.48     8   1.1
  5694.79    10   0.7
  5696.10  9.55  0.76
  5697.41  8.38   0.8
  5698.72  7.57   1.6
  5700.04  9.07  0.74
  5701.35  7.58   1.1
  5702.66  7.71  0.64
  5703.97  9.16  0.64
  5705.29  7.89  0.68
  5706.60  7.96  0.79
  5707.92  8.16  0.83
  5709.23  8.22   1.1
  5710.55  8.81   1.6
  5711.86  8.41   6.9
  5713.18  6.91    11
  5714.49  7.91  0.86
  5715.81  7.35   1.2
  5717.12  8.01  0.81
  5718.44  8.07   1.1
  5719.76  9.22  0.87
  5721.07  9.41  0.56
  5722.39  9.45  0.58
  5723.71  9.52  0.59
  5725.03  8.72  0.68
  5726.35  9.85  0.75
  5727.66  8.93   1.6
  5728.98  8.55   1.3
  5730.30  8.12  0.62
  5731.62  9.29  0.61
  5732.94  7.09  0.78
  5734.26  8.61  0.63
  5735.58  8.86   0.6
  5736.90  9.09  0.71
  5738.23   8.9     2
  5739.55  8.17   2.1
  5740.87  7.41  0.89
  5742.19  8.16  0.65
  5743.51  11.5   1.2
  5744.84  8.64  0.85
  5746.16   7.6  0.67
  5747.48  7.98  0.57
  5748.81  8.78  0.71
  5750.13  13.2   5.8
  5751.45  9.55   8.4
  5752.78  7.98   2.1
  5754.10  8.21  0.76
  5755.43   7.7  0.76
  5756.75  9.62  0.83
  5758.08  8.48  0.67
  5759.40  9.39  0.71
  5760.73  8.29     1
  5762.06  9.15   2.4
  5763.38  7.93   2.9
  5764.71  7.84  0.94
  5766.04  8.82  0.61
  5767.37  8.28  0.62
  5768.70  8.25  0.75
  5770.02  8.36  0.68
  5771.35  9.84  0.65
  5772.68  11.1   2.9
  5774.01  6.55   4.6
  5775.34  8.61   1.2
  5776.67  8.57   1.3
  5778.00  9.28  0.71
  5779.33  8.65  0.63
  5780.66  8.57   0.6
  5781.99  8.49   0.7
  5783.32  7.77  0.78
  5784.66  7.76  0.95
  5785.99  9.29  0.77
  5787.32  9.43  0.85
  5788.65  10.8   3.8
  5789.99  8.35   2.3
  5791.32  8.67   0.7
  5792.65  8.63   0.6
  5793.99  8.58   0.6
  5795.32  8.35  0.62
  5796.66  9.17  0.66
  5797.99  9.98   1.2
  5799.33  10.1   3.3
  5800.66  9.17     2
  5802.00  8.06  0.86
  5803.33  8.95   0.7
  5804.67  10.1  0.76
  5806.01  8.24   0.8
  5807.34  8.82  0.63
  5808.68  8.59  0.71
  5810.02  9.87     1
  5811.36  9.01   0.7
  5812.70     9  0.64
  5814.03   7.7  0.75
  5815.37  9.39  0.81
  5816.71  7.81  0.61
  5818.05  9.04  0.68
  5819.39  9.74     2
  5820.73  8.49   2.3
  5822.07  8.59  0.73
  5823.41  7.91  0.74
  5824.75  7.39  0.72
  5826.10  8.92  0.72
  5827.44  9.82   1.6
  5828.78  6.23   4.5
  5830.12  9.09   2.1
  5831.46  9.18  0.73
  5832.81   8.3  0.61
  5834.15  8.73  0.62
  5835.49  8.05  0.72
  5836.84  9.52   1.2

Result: 2.1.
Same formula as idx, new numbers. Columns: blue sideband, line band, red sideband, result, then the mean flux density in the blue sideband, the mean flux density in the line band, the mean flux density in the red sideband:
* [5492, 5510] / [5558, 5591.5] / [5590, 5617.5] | 0.2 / 8.32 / 8.29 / 8.34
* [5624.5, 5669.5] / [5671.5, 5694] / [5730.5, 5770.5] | 0.9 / 8.27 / 8.08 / 8.7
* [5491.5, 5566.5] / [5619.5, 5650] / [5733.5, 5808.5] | 1.1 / 8.36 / 8.25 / 8.83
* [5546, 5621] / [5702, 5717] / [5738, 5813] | 1.1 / 8.31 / 8.05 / 8.85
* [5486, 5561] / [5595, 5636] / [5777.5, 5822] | 1.0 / 8.35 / 8.33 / 8.9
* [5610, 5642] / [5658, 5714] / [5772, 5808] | 1.9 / 8.26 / 8.2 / 8.89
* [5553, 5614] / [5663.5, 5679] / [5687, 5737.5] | -0.5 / 8.29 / 8.62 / 8.41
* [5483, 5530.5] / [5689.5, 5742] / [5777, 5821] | 1.9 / 8.36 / 8.44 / 8.91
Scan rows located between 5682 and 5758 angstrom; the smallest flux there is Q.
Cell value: 6.33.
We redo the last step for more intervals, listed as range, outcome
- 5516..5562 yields 6.87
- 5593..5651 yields 6.63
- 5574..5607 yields 6.69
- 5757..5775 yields 6.55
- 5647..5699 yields 4.9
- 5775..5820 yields 7.7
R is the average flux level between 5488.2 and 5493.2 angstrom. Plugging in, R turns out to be 8.31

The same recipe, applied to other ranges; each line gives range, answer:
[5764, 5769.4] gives 8.29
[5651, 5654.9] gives 8.24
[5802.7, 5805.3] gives 9.51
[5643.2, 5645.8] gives 8.05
